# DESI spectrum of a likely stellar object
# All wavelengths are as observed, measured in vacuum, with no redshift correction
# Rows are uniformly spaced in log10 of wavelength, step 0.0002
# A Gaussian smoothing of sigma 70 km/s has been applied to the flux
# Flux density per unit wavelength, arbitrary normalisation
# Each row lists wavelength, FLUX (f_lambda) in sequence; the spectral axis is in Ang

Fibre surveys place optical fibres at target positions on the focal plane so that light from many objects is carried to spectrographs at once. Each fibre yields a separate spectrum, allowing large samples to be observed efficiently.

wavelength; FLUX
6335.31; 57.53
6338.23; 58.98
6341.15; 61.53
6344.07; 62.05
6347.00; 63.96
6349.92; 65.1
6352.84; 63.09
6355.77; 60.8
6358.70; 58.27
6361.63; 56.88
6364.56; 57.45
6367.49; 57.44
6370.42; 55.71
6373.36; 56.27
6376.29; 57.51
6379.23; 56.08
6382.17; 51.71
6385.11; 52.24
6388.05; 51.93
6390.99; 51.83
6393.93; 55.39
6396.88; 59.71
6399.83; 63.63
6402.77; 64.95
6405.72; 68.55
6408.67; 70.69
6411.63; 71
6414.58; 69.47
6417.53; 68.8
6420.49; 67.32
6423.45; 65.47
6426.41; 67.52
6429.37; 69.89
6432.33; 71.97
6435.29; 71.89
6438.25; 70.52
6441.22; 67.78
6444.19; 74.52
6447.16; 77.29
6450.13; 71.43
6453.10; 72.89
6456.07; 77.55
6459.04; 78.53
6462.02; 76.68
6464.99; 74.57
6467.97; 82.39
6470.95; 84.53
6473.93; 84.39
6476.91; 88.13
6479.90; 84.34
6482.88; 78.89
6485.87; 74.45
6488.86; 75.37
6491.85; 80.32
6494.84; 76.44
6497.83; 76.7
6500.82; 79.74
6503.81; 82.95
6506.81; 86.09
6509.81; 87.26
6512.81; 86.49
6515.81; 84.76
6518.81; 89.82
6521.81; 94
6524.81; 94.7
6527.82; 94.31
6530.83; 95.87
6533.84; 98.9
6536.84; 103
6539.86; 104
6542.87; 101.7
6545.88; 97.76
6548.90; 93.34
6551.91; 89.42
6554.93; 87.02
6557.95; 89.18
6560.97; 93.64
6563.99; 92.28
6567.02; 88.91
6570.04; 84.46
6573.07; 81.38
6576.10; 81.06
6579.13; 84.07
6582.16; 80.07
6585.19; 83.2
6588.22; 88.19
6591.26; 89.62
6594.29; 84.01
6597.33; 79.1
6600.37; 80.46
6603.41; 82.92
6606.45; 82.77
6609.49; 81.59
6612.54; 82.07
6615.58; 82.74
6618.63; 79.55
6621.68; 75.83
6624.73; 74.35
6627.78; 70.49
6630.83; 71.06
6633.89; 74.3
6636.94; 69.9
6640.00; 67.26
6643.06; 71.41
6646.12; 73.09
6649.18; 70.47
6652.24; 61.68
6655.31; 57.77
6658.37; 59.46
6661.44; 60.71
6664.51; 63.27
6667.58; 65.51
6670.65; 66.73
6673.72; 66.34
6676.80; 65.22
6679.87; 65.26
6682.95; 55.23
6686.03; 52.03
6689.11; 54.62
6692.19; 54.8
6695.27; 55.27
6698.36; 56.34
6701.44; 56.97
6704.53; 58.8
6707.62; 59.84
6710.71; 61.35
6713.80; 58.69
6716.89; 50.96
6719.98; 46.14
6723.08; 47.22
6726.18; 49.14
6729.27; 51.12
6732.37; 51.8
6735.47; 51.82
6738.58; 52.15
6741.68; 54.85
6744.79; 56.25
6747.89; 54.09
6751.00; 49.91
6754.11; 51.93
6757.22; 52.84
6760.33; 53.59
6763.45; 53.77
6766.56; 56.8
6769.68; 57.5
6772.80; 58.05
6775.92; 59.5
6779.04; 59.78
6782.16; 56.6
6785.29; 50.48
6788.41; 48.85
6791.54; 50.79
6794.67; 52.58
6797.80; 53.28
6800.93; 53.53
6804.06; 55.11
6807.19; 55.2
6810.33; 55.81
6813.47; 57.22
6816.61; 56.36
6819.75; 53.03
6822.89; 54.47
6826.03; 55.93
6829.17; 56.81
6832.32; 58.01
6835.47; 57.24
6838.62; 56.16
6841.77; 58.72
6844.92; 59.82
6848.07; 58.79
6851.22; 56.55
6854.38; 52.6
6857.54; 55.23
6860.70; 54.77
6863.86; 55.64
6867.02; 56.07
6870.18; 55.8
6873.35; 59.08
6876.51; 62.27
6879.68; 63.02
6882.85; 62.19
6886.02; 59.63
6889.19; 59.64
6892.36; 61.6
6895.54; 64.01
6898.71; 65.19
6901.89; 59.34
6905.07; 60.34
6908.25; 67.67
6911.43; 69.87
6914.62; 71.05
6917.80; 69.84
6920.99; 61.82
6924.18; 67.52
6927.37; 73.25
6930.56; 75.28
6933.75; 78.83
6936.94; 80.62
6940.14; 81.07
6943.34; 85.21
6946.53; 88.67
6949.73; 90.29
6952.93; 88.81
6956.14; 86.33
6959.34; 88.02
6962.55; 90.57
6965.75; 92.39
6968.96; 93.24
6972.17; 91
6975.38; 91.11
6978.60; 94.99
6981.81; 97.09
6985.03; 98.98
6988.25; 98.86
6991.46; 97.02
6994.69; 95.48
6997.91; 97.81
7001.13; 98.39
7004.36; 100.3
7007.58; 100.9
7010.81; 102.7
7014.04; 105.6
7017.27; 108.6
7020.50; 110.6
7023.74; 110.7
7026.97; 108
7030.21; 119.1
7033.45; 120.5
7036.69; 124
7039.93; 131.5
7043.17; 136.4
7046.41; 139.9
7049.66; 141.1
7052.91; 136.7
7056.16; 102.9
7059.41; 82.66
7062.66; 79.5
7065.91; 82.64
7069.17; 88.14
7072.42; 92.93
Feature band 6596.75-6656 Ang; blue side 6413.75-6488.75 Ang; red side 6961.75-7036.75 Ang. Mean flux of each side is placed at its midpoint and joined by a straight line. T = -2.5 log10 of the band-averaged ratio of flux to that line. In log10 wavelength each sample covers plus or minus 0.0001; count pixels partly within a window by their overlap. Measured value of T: 0.12 mag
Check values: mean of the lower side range 74.9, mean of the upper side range 102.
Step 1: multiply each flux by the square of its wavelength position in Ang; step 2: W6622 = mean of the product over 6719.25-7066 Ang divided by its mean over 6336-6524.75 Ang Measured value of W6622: 1.2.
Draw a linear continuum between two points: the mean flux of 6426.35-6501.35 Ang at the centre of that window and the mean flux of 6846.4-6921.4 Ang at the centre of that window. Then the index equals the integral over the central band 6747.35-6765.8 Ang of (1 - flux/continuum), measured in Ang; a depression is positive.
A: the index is 3.6 Ang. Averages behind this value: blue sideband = 76.6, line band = 52.8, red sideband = 60.9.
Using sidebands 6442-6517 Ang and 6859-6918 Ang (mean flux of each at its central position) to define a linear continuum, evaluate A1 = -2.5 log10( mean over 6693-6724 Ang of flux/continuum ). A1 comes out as 0.25 mag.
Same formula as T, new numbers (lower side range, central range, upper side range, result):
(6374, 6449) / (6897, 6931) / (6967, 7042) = 0.41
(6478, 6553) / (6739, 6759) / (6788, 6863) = 0.19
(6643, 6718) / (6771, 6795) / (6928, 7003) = 0.29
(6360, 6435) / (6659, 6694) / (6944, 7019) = 0.27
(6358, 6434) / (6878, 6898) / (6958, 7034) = 0.45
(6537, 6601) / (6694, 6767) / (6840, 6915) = 0.34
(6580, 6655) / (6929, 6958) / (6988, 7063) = 0.24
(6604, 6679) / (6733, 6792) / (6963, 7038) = 0.44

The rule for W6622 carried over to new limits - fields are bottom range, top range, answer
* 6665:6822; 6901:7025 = 1.69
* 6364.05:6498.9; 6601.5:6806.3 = 0.95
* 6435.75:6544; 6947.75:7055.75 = 1.47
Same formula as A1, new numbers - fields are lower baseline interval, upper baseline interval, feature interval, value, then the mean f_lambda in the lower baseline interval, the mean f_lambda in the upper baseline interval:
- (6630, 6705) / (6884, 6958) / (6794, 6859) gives 0.23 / 62.9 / 72.5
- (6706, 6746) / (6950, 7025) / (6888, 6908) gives 0.30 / 53.2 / 97.2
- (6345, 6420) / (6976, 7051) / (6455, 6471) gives -0.18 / 60.4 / 110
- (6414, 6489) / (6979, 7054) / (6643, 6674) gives 0.34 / 74.9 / 112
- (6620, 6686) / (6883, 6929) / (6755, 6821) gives 0.20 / 66.6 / 65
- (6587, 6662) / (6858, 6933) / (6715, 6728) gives 0.41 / 74.9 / 63.3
